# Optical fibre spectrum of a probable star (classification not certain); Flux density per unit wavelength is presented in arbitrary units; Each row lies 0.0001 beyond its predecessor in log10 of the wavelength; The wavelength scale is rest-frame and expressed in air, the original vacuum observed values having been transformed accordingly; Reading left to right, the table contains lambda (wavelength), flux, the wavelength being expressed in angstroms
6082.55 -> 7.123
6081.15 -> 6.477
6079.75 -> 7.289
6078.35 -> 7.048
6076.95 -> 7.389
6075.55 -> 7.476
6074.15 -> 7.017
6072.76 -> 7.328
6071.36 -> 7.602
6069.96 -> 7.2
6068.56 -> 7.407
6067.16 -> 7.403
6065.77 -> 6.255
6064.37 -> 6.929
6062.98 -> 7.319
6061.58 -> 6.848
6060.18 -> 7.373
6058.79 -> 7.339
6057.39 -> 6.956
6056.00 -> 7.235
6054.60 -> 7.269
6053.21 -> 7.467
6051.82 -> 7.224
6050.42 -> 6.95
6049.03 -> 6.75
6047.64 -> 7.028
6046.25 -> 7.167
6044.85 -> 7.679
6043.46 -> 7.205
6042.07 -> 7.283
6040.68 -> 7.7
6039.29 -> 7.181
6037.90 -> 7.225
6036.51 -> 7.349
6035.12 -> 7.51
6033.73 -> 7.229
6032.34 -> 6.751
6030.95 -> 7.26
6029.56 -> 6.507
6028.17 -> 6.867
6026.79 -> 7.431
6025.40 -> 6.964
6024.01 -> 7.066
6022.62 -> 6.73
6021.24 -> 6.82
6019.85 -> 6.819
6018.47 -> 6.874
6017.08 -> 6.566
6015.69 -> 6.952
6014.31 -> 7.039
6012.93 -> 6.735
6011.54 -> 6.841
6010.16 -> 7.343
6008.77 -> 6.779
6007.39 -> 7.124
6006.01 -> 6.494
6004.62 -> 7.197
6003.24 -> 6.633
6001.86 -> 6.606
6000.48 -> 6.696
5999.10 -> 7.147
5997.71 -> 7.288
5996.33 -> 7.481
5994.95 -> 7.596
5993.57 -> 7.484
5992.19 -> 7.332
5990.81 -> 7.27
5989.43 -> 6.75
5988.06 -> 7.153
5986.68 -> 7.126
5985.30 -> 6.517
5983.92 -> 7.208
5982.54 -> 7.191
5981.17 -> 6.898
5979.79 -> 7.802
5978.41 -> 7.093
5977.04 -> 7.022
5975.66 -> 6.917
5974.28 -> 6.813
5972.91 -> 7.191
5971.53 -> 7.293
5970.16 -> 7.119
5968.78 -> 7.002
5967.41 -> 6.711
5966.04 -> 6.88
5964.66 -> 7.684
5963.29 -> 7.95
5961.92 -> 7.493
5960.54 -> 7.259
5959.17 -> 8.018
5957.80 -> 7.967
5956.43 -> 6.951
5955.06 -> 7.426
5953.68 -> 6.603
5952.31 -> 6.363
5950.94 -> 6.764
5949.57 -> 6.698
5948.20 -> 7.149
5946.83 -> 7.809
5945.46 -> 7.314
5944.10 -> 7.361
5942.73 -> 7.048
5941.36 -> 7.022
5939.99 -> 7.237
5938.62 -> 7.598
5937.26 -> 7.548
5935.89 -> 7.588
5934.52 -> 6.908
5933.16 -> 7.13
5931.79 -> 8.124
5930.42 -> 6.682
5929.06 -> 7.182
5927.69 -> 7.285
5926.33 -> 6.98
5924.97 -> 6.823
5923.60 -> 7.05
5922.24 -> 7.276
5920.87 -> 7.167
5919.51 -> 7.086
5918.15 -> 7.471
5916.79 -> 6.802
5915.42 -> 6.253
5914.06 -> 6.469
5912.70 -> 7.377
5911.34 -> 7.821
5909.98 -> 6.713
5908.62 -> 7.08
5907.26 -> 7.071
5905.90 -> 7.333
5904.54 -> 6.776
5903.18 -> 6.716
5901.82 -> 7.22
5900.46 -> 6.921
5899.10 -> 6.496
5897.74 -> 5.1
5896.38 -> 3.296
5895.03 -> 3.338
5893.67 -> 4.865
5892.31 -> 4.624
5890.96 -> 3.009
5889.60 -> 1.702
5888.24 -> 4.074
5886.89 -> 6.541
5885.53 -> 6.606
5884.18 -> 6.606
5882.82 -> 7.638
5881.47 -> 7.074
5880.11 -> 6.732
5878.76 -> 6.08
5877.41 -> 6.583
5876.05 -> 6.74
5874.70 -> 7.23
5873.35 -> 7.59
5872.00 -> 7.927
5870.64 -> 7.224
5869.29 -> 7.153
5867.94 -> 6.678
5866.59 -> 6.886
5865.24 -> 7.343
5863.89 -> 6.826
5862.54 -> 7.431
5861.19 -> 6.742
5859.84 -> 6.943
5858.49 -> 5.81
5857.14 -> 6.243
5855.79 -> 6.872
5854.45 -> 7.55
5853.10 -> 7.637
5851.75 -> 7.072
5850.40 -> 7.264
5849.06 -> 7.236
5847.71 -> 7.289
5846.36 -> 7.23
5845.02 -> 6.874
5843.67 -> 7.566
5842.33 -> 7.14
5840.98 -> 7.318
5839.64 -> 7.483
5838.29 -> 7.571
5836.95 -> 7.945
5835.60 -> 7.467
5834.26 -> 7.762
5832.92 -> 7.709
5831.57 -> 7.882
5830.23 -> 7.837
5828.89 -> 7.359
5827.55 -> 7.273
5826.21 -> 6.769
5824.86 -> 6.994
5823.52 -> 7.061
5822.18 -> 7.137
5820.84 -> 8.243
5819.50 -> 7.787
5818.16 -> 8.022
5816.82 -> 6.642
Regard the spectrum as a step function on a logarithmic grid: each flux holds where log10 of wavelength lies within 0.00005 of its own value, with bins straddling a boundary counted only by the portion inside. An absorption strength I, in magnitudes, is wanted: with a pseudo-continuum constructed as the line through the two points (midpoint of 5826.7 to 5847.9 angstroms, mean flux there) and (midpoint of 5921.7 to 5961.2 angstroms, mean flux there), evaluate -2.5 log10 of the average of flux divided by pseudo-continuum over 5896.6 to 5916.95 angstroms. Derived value 0.089 mag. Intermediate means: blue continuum 7.48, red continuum 7.21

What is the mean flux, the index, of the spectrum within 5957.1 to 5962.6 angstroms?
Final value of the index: 7.68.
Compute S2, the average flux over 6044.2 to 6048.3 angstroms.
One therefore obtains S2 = 7.28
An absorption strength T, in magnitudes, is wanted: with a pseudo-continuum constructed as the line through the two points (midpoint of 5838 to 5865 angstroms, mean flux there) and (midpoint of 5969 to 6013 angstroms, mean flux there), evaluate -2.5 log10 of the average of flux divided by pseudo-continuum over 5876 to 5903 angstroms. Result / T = 0.27 mag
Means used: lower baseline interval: 7.1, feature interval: 5.55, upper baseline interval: 7.07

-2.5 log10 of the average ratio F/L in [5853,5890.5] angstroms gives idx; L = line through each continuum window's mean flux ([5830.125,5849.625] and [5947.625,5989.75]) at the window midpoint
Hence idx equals 0.120 mag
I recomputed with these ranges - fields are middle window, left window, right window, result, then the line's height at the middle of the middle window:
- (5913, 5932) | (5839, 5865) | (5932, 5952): 0.03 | 7.2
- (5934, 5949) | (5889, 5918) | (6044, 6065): -0.18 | 6.22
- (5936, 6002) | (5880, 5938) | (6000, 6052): -0.07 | 6.73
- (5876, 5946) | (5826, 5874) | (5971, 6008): 0.10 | 7.18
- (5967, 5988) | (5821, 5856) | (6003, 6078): 0.02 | 7.18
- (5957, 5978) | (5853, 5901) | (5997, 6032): -0.10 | 6.67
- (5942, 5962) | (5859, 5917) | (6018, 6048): -0.08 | 6.7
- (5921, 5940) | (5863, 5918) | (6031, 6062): -0.11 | 6.56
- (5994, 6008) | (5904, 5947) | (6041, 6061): 0.02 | 7.2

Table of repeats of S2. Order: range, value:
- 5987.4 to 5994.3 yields 7.21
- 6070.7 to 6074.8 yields 7.33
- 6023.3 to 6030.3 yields 6.96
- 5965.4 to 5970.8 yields 6.93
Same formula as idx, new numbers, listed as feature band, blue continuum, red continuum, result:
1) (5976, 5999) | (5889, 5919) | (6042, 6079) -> -0.09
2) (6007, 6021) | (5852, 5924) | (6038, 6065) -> 0.02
